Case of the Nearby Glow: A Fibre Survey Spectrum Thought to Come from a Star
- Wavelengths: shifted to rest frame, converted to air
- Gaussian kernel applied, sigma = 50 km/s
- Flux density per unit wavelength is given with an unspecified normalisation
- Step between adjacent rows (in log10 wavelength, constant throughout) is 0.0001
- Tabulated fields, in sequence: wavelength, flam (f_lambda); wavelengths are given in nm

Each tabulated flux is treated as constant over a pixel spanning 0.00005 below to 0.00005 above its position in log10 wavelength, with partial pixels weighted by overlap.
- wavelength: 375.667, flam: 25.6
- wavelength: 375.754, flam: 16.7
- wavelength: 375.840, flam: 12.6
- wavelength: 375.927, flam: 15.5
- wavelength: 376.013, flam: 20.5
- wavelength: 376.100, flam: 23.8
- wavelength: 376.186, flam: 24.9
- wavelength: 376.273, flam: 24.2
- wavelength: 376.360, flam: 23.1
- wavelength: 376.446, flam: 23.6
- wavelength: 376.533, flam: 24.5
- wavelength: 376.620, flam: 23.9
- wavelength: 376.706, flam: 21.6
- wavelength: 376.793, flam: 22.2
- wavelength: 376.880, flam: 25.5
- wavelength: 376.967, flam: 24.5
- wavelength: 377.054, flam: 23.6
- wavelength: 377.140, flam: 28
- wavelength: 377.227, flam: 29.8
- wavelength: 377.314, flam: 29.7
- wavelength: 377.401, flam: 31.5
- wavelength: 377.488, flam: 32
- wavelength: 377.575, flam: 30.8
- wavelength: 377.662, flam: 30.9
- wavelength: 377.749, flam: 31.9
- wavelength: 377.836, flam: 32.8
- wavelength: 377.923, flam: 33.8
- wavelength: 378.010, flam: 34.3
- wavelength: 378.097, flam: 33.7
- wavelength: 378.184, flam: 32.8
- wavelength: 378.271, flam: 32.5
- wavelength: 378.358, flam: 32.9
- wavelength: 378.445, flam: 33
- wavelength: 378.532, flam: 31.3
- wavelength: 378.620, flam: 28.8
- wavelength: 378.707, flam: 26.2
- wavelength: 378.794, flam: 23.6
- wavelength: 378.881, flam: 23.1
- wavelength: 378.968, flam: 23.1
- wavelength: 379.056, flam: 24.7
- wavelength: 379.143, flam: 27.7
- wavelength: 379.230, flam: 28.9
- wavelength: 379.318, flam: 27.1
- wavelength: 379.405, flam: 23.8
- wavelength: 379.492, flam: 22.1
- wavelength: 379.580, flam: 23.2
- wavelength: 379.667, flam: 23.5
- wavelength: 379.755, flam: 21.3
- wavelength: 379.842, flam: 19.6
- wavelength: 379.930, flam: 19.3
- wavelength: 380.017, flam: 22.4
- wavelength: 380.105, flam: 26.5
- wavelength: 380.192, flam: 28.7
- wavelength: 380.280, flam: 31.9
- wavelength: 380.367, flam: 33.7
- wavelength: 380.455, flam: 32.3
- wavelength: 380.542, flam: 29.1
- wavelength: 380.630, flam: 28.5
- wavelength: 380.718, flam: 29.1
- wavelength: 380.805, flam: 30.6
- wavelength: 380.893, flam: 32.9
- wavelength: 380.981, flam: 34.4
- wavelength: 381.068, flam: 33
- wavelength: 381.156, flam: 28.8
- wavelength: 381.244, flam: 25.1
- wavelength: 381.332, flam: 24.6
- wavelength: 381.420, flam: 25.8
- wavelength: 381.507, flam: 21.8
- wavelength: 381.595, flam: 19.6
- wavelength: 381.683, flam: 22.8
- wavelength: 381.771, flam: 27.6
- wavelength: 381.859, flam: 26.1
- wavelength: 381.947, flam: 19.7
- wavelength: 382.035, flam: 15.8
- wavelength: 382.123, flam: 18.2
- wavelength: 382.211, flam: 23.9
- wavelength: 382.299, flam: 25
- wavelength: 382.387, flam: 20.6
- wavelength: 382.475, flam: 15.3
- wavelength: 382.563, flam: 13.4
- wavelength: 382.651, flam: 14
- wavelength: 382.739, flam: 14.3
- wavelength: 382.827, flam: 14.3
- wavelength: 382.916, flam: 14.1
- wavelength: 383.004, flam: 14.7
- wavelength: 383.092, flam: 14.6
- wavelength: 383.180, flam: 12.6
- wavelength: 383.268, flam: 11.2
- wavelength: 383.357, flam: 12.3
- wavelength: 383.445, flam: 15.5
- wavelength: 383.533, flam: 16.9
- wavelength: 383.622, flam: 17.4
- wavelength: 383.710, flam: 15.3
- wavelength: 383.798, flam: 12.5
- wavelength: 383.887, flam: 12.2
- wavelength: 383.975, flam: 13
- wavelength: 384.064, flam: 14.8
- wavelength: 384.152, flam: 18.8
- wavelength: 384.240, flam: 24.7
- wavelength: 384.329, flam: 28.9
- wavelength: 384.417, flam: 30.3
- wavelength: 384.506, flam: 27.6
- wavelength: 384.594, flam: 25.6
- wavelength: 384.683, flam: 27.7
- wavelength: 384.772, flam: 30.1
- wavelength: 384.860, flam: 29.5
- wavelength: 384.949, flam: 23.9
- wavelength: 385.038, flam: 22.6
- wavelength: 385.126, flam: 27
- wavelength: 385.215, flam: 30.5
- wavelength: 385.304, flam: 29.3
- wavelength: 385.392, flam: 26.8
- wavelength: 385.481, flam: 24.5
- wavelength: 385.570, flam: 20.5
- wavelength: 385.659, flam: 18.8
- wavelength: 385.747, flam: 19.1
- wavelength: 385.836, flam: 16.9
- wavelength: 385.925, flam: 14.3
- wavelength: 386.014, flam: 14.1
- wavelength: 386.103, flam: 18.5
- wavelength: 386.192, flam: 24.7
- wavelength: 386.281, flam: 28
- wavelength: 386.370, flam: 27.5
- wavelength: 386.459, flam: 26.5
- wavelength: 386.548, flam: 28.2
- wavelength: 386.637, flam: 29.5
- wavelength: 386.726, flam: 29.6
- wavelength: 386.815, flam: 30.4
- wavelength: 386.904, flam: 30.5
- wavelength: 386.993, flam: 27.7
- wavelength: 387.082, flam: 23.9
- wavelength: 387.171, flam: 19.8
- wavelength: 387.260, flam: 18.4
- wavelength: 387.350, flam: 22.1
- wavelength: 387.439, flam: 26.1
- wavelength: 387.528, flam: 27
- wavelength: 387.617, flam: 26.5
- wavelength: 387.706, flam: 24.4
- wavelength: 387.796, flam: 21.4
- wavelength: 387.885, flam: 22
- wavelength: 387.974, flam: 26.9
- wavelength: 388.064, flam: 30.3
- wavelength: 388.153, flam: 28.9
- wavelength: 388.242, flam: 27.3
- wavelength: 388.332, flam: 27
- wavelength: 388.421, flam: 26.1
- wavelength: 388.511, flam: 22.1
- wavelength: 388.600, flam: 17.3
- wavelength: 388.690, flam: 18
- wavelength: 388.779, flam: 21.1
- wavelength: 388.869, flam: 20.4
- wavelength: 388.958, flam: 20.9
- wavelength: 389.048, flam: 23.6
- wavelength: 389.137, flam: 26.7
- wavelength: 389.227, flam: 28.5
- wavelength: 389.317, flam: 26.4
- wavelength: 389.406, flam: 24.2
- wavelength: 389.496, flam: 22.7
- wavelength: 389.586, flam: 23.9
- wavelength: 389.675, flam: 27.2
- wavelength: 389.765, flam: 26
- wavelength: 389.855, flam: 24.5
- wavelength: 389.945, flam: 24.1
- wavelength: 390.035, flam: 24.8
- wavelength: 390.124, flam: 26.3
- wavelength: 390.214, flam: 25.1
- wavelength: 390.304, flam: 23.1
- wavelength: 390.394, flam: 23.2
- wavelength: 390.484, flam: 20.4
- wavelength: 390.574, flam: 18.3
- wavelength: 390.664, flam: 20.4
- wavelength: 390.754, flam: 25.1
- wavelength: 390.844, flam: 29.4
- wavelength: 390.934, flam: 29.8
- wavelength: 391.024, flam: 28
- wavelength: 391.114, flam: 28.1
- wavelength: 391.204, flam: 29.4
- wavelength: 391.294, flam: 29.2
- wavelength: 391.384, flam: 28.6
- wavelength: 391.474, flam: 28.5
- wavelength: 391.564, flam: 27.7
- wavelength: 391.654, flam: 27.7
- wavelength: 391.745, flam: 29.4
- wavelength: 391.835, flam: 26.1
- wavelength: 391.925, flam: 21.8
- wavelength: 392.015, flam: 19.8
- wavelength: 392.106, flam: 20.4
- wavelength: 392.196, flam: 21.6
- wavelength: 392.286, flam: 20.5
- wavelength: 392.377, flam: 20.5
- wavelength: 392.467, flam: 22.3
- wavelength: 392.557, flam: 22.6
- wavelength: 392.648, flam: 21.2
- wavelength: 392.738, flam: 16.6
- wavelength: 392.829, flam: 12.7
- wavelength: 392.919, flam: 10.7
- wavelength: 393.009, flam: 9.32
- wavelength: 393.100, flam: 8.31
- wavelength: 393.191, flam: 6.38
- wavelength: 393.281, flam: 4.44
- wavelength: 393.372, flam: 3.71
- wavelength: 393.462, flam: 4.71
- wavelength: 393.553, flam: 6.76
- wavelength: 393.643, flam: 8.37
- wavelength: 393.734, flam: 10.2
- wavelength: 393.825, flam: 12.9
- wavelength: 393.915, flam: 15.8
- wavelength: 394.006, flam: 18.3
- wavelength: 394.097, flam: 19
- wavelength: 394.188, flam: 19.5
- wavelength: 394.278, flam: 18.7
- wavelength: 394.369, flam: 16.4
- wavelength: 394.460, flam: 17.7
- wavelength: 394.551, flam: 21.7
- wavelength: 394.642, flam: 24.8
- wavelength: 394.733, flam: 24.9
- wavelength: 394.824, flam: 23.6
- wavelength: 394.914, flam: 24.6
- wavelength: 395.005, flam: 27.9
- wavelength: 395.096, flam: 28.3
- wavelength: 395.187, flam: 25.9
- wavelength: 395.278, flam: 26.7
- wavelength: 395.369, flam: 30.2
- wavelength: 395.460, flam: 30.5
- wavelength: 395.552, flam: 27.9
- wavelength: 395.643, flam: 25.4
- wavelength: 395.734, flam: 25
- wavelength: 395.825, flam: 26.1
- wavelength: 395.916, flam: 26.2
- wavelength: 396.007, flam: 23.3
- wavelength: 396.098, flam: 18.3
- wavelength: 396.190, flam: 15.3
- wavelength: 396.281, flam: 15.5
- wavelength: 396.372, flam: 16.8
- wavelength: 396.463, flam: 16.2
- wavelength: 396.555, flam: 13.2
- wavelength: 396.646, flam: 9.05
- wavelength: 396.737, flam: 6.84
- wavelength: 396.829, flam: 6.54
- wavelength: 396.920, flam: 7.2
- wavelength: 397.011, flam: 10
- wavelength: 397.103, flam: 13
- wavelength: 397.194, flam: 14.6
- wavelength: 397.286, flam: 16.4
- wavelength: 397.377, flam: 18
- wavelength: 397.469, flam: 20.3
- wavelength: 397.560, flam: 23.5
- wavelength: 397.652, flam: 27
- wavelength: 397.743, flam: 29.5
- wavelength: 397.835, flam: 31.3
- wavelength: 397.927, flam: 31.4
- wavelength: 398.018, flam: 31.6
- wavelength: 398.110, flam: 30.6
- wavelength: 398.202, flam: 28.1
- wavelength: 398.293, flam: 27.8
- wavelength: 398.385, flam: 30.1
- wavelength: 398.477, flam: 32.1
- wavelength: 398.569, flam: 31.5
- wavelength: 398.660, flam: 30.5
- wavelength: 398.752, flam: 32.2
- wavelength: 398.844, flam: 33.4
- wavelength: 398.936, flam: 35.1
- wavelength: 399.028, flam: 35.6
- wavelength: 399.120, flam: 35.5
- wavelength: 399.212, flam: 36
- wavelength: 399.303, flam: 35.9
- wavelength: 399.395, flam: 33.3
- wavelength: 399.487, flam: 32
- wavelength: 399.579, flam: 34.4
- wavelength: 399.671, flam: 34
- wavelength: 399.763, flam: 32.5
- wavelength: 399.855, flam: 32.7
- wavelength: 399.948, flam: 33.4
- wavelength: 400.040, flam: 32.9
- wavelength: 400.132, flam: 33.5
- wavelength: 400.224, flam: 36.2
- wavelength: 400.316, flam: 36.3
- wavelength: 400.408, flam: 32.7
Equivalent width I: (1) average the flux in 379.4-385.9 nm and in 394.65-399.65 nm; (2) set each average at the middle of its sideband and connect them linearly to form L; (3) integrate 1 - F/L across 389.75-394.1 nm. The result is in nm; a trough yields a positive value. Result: 0.72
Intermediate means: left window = 22.4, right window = 24.9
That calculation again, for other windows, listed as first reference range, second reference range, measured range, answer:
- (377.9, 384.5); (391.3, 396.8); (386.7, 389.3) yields -0.417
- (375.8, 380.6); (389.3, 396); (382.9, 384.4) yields 0.521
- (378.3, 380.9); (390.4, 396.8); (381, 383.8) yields 0.705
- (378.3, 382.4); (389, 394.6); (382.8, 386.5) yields 0.498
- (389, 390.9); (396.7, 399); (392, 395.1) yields 0.991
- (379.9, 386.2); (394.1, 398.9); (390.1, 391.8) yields -0.276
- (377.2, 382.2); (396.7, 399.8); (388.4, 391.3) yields 0.298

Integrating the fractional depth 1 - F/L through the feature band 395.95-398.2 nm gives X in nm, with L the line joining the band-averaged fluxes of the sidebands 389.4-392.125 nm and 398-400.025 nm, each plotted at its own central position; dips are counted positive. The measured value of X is 0.89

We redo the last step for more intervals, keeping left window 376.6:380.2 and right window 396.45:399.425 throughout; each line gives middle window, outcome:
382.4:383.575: 0.55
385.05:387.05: 0.13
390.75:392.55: -0.01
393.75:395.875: 0.18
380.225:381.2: -0.15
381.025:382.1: 0.11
